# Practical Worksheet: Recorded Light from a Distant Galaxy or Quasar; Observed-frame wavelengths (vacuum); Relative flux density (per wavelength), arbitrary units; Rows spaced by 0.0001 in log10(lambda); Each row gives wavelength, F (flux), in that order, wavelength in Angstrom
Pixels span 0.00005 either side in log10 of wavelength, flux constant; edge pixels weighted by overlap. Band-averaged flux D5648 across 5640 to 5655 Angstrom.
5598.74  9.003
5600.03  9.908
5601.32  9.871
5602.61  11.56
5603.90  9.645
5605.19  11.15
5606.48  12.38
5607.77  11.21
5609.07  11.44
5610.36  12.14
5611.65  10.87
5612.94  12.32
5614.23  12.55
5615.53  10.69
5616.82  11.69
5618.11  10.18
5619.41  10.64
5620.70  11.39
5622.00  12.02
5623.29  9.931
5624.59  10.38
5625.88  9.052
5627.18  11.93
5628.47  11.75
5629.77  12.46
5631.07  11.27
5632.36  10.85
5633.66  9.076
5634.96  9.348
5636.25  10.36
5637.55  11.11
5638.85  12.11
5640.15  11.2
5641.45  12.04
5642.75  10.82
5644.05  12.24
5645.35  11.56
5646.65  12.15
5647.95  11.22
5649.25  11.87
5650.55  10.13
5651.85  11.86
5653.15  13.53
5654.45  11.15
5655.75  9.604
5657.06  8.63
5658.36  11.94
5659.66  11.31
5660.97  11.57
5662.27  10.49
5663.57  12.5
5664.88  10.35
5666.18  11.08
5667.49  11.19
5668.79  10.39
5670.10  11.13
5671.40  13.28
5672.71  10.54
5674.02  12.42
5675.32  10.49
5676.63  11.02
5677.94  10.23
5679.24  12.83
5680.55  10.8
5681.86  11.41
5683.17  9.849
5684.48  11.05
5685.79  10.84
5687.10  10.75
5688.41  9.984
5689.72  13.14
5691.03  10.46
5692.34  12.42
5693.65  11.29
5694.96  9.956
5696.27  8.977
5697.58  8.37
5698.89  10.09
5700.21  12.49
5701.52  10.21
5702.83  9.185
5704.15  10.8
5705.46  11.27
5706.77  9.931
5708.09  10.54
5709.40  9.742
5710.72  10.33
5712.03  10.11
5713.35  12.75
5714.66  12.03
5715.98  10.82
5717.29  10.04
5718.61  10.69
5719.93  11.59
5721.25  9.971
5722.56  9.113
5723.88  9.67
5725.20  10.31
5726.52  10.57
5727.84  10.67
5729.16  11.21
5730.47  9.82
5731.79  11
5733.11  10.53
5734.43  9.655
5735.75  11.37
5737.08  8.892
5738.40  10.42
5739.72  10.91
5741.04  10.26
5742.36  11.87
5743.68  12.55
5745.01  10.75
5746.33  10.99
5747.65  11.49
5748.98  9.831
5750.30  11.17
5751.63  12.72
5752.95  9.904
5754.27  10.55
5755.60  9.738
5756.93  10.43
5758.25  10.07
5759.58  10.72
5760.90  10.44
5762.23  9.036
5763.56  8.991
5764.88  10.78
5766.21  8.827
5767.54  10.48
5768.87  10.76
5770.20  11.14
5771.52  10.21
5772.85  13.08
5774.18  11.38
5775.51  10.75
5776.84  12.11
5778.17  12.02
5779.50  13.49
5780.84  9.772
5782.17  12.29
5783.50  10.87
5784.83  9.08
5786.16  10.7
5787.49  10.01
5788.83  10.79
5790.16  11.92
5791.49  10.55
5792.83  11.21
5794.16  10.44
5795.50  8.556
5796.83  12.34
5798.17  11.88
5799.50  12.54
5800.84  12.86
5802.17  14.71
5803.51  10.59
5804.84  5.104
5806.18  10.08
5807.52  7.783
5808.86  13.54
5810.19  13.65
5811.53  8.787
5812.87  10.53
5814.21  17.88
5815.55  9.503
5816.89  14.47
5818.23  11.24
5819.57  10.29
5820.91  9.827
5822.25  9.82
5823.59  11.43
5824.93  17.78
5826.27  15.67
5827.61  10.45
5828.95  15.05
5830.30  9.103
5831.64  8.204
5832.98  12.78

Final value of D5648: 11.7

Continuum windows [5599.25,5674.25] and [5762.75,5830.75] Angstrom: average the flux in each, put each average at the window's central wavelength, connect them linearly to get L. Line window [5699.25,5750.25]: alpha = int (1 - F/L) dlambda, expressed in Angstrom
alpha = 2.7 Angstrom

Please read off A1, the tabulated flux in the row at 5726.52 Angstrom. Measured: 10.57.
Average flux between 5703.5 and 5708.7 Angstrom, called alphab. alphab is 10.6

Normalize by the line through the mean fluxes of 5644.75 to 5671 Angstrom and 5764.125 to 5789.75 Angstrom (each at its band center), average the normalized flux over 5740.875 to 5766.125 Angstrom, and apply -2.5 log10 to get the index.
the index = 0.04 mag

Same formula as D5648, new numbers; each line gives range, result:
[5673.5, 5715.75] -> 10.8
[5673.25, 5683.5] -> 11.2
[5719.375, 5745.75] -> 10.6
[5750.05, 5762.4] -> 10.5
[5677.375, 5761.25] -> 10.7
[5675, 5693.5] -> 11.1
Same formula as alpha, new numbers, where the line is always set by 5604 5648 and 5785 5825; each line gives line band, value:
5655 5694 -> 0.4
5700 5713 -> 0.9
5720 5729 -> 0.8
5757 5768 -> 1.3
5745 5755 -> 0.3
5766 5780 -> -0.1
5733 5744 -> 0.5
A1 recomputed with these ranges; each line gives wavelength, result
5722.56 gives 9.113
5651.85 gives 11.86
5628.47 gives 11.75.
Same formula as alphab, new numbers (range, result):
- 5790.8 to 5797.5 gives 10.6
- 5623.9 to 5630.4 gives 11.1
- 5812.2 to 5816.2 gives 12.6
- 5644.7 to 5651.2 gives 11.4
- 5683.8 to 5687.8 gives 10.9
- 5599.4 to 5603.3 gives 10.4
